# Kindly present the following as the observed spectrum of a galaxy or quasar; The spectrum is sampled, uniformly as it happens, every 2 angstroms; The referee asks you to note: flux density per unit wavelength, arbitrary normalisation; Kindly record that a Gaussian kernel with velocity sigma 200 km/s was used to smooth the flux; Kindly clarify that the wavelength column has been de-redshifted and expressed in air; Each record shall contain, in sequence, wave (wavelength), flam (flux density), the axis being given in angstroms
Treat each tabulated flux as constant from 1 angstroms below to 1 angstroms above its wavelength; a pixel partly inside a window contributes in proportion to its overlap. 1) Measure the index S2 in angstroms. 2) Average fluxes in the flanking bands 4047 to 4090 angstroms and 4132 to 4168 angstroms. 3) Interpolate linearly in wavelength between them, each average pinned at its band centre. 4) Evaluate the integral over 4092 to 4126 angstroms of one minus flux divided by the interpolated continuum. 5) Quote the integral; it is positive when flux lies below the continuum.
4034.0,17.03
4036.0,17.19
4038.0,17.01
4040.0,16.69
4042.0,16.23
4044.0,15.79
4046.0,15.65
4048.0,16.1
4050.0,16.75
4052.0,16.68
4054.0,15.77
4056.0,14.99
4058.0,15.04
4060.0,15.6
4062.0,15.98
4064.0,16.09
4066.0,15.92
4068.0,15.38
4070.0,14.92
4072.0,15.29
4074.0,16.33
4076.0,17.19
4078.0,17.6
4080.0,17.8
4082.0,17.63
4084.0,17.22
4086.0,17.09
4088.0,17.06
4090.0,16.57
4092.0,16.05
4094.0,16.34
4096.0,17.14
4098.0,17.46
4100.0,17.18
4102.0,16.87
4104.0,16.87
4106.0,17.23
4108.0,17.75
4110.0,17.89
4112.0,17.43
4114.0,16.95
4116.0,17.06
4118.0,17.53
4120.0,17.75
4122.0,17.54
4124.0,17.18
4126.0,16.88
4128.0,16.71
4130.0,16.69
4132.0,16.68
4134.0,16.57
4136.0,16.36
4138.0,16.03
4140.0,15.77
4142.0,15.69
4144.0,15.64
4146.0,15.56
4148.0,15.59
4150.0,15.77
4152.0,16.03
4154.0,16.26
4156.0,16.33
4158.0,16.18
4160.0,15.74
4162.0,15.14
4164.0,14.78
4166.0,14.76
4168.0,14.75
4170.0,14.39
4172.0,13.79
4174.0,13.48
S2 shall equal -2.5 angstroms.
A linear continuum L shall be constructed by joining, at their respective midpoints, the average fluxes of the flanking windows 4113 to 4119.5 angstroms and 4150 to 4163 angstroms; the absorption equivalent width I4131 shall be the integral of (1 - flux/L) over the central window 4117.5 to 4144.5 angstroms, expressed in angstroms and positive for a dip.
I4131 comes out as 0.2 angstroms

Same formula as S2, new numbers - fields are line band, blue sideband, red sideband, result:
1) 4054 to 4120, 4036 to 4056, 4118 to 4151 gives -1.30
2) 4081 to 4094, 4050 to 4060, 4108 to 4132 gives -0.32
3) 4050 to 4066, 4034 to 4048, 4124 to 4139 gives 0.65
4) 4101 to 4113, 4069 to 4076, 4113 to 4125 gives -0.29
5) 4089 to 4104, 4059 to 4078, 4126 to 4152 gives -0.74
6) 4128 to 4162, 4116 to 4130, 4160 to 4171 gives -0.15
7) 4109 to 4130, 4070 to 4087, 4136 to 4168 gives -1.36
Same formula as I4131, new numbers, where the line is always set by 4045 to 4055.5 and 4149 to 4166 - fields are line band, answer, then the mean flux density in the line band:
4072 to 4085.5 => -0.9 angstroms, 17.1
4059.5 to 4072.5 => 0.4 angstroms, 15.6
